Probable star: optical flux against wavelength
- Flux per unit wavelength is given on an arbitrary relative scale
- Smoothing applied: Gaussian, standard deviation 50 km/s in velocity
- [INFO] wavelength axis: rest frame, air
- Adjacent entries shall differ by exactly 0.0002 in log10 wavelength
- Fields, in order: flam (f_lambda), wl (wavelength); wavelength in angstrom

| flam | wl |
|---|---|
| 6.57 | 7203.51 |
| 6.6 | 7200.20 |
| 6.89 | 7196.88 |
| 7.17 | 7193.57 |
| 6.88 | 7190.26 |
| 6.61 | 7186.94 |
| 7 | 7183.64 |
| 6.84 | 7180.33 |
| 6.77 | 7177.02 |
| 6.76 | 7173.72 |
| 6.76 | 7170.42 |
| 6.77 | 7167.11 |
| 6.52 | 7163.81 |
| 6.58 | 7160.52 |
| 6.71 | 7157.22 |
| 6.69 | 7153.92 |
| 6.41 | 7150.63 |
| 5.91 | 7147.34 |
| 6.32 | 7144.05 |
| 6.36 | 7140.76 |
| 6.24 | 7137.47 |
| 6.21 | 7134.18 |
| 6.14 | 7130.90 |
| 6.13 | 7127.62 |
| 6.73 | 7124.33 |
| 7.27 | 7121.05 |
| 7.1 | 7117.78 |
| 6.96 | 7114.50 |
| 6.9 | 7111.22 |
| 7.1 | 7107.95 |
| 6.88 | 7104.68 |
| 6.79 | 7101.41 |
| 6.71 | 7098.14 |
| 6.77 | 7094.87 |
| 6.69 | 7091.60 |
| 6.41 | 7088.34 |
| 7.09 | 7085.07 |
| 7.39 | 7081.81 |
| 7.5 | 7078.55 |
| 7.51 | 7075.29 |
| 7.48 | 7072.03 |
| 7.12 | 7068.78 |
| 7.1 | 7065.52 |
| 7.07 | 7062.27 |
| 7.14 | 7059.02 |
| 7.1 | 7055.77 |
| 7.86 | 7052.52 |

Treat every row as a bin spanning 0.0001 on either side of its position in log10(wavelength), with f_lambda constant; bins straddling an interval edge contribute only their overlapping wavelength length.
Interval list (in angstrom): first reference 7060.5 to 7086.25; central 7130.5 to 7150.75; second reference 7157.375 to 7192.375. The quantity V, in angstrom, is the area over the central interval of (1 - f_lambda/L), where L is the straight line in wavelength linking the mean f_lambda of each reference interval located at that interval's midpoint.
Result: 2.1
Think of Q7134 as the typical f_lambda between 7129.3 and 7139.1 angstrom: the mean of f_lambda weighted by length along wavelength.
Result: 6.2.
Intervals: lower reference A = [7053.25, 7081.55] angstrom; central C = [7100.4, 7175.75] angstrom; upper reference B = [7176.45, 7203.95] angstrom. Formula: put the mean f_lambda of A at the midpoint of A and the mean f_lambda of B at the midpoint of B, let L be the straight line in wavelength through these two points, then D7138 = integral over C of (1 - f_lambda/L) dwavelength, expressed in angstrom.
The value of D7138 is 4.3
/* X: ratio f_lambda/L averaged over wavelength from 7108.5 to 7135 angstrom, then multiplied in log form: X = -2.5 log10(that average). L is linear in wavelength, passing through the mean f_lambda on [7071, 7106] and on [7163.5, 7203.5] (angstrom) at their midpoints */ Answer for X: 0.036 mag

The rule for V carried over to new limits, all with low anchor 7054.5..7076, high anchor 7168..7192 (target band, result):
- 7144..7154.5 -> 0.9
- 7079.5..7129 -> 1.4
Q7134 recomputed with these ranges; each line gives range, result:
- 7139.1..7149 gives 6.2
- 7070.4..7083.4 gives 7.47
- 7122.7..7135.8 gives 6.3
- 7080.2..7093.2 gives 6.89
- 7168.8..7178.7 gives 6.77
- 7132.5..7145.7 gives 6.28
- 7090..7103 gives 6.74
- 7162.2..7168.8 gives 6.64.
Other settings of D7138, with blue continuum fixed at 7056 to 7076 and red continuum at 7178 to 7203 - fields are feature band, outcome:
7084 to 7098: 0.8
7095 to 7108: 0.5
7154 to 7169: 0.6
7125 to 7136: 1.3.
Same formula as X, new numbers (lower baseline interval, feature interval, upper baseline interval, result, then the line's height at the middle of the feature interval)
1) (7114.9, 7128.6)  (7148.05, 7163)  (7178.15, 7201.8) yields 0.049 mag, 6.85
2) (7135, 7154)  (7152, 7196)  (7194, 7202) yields -0.032 mag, 6.58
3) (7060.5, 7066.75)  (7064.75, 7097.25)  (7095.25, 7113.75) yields -0.015 mag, 7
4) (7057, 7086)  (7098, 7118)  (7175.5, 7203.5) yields 0.032 mag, 7.13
